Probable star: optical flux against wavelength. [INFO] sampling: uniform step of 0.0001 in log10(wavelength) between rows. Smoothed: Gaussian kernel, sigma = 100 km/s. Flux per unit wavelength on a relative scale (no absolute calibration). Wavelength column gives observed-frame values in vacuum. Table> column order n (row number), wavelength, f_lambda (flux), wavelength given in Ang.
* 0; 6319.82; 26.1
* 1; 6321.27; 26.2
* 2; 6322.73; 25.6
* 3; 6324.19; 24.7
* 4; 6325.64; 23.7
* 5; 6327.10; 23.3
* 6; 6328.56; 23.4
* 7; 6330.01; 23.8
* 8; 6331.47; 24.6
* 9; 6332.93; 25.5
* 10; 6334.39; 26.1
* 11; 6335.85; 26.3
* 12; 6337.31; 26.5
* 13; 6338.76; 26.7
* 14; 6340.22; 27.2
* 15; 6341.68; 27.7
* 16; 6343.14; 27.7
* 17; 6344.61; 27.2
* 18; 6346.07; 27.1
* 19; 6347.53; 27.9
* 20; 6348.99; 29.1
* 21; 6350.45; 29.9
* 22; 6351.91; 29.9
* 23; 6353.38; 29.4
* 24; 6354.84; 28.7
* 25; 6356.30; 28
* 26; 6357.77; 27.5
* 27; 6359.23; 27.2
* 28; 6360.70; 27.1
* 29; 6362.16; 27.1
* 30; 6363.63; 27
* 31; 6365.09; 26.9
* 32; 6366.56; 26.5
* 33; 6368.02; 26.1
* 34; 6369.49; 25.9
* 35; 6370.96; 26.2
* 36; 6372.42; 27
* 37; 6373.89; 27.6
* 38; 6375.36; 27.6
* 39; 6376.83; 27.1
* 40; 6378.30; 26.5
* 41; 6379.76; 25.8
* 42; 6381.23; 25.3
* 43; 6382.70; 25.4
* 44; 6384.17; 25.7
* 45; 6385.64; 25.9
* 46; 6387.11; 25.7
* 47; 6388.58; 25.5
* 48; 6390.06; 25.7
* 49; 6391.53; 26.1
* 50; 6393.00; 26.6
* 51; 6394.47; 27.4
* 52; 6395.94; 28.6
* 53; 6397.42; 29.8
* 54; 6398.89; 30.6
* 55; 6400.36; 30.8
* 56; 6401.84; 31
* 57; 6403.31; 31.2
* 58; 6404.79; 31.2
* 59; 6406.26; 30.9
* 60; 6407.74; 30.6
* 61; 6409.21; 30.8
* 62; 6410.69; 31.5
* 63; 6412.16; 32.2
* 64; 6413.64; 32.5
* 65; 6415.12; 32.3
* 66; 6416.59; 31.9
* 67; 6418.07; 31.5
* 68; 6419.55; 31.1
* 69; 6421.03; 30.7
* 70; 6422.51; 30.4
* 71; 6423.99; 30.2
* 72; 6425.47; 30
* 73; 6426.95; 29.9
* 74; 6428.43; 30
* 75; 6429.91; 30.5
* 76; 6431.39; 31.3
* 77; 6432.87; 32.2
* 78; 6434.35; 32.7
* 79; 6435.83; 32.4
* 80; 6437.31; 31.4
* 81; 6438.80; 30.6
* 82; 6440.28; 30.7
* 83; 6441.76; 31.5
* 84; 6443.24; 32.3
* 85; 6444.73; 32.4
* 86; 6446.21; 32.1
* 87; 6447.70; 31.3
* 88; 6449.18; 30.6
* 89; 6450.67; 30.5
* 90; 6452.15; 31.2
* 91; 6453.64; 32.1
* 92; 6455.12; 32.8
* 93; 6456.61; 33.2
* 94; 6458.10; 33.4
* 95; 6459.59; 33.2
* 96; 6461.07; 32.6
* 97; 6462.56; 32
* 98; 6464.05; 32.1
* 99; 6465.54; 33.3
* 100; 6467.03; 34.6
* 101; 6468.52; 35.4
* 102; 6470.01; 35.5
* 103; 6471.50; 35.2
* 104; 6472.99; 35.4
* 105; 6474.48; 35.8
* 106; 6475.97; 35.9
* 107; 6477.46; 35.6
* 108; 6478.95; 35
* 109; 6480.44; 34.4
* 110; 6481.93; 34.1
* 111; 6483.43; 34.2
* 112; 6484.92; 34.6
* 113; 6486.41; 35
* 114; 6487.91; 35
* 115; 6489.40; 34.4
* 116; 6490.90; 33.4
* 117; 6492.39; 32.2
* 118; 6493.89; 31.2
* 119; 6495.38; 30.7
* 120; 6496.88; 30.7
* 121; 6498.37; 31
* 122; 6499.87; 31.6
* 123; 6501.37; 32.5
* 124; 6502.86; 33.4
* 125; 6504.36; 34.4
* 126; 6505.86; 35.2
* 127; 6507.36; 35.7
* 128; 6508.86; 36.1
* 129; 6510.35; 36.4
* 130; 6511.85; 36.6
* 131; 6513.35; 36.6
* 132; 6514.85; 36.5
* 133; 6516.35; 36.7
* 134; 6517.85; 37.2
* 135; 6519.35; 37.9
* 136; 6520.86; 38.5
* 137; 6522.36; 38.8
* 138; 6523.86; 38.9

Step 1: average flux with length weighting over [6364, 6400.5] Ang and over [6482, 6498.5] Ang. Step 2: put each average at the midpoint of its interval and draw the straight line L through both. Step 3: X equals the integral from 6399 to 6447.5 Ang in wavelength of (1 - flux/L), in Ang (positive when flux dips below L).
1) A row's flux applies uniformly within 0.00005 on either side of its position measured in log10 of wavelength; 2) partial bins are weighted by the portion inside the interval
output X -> -3.47 Ang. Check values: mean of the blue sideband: 26.8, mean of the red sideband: 33.1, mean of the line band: 31.3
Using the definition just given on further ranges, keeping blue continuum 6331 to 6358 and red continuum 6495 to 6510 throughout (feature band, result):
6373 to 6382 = 0.7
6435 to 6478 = -1.8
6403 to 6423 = -0.9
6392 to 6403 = 0.1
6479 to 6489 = -0.6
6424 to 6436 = -0.1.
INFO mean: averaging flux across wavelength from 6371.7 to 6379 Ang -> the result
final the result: 27.1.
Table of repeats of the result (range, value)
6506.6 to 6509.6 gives 35.9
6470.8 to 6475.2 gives 35.5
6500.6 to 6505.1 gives 33.4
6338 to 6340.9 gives 27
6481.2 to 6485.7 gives 34.3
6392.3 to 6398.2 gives 28.1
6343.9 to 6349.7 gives 27.8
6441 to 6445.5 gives 32.1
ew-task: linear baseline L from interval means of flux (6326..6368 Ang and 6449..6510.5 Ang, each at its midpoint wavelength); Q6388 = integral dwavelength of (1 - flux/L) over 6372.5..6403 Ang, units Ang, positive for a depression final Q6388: 1.8 Ang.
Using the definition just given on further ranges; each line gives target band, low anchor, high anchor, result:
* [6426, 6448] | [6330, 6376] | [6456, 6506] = 0.0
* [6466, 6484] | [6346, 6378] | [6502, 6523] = -0.5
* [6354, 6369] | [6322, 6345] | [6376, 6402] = -0.5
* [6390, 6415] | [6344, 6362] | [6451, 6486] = 0.5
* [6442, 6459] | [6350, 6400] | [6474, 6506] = -0.3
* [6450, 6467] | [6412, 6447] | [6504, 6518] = 0.3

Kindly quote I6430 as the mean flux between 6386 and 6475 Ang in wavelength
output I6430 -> 31.3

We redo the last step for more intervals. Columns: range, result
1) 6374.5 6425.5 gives 29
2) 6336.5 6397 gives 27.1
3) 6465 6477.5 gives 35.2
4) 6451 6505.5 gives 33.5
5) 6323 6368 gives 26.8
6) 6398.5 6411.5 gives 31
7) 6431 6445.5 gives 31.8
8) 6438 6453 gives 31.3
